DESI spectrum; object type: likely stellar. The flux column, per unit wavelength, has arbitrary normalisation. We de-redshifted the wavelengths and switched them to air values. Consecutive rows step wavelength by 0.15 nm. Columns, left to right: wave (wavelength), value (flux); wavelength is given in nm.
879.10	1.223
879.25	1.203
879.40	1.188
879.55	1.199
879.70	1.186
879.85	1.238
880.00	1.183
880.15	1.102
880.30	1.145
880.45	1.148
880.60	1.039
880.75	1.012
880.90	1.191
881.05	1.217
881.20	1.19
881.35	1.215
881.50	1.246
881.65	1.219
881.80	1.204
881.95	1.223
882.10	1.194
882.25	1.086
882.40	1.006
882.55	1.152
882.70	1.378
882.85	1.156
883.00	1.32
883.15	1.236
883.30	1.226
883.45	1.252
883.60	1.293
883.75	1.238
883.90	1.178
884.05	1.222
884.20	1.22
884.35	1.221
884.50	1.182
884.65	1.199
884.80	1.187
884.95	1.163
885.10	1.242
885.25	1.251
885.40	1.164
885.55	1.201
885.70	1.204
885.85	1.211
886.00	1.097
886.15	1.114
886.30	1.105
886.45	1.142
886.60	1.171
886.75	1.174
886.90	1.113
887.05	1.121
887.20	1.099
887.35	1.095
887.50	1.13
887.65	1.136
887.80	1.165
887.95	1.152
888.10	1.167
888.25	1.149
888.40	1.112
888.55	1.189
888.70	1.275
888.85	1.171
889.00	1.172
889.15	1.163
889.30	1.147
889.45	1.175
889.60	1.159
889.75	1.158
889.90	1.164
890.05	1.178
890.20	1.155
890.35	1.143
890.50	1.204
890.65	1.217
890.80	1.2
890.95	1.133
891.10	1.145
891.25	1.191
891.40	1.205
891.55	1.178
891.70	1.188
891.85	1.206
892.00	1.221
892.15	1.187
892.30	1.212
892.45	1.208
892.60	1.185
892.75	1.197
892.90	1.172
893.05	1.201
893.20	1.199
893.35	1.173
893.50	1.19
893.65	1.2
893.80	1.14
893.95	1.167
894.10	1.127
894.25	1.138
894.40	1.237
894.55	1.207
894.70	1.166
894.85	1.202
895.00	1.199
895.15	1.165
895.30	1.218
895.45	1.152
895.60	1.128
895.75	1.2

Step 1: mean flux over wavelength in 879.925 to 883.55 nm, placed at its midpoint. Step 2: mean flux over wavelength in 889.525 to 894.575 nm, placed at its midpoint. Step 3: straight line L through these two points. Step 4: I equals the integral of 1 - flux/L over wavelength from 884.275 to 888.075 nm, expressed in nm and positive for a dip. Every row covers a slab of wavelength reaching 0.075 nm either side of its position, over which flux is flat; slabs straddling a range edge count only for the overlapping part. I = 0.06 nm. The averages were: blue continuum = 1.18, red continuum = 1.18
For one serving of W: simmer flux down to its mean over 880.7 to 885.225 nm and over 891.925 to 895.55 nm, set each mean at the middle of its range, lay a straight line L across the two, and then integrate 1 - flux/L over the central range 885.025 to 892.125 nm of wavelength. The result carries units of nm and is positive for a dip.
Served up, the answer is 0.16 nm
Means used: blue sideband 1.2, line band 1.17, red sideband 1.19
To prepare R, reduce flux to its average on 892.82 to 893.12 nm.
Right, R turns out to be 1.19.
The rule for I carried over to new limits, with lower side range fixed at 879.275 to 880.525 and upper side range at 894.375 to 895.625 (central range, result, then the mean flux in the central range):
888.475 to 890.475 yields 0.01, 1.17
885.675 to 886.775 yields 0.03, 1.15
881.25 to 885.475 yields -0.12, 1.21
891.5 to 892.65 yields -0.01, 1.2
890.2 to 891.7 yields 0.01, 1.18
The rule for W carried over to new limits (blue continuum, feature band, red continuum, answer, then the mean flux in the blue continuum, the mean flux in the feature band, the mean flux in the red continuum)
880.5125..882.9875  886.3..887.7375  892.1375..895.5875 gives 0.06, 1.17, 1.13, 1.18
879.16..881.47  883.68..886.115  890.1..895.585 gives -0.05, 1.17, 1.2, 1.18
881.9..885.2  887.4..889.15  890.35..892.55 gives 0.05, 1.21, 1.16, 1.19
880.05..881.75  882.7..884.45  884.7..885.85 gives -0.08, 1.16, 1.24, 1.2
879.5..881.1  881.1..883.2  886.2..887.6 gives -0.11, 1.15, 1.2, 1.13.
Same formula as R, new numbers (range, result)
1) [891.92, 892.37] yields 1.21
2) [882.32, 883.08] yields 1.2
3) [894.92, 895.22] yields 1.18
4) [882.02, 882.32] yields 1.14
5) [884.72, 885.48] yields 1.2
